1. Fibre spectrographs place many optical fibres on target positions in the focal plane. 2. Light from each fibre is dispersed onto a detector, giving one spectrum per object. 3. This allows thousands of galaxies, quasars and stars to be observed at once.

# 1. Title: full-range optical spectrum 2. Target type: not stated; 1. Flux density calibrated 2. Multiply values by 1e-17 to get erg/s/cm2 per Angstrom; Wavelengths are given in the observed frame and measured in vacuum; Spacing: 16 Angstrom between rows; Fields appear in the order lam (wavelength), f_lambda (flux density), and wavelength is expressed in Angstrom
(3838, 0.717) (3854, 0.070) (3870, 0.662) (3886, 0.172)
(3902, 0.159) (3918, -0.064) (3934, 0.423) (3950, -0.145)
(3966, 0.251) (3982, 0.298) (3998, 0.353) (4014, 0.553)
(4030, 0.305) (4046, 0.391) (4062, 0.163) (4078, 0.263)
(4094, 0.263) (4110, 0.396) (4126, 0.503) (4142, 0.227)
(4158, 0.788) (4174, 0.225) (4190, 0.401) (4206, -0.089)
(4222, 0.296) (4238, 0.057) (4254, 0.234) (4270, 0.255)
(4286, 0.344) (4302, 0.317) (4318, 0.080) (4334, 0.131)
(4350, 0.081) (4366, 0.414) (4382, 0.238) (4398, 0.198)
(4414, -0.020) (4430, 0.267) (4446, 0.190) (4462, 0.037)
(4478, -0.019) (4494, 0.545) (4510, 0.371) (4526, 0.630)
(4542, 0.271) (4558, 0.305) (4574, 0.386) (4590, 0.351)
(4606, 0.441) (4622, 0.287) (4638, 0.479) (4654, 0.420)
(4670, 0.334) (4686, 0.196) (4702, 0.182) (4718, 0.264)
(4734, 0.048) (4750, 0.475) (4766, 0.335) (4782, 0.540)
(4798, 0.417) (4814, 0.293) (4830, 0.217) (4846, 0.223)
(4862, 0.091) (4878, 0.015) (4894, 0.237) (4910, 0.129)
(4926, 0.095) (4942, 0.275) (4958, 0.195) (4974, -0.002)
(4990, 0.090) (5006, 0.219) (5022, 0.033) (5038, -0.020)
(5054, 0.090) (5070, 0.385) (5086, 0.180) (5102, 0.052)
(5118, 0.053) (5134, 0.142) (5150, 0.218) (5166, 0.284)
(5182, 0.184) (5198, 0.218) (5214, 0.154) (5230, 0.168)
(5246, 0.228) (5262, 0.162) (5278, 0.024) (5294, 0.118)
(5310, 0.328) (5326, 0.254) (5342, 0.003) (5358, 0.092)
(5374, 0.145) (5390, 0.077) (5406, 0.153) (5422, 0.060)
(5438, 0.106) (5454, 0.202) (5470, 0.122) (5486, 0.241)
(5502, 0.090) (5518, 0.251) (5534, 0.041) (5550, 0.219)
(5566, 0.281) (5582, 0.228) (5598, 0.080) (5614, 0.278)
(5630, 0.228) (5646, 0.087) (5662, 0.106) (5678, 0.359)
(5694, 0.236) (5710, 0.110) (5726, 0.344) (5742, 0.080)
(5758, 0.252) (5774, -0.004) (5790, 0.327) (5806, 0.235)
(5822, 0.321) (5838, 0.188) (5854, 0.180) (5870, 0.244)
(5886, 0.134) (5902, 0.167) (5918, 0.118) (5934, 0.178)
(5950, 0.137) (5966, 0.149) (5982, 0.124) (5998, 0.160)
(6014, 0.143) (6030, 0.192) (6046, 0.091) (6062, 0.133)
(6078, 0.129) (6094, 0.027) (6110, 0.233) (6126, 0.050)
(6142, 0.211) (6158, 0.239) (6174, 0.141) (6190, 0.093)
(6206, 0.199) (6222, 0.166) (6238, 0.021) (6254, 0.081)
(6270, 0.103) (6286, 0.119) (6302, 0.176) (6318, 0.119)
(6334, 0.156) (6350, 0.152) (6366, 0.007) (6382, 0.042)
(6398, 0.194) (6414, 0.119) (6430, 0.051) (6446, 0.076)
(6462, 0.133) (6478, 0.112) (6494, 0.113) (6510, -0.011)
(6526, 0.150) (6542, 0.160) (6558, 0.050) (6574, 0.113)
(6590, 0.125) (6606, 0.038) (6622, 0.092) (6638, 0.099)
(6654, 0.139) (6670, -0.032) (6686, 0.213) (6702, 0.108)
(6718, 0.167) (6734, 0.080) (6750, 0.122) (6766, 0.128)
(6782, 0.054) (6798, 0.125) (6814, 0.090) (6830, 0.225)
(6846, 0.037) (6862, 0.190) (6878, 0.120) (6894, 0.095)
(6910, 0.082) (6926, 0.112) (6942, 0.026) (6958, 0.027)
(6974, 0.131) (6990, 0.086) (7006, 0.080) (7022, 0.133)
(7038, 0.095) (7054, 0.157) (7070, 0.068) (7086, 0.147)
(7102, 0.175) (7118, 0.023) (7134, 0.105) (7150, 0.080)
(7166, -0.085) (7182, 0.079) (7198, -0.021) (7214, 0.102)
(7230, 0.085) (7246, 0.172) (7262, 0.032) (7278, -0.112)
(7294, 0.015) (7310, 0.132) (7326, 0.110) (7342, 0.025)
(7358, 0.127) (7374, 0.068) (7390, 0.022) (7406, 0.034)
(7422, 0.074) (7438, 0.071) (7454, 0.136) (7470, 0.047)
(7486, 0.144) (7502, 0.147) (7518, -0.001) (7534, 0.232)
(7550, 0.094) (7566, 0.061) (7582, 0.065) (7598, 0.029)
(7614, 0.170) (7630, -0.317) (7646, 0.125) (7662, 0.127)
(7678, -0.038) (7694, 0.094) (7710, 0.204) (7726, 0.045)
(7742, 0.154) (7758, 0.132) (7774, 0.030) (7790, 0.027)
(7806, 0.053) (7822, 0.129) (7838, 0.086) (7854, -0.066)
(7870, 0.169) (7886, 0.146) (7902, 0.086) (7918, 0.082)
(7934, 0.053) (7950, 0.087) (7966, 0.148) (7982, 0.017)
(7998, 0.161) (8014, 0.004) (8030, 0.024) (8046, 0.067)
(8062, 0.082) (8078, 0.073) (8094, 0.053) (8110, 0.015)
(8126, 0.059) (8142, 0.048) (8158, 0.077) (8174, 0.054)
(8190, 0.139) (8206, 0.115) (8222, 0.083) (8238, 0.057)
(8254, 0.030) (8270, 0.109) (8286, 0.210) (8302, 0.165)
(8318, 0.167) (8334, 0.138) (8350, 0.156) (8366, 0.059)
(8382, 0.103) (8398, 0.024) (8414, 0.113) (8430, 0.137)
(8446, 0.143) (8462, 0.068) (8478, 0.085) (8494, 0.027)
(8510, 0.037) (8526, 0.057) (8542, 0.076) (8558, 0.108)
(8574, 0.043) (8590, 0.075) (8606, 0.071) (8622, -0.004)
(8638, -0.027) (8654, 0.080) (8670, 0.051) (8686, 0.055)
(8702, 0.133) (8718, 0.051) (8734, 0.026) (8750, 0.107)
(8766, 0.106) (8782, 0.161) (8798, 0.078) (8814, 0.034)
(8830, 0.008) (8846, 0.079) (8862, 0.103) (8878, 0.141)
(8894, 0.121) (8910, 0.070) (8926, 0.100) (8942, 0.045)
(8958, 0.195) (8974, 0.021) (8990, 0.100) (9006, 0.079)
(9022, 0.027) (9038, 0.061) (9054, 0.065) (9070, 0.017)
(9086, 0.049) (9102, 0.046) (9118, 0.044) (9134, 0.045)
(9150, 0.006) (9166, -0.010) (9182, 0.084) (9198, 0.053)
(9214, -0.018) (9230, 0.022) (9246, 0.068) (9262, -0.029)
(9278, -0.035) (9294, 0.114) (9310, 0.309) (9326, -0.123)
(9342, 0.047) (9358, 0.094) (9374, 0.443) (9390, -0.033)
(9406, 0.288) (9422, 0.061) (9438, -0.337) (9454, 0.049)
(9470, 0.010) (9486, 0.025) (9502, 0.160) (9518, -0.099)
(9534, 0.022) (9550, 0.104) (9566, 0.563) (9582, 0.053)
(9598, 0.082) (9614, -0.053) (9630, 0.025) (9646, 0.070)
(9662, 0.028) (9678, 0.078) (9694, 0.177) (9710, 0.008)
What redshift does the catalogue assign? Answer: 1.565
